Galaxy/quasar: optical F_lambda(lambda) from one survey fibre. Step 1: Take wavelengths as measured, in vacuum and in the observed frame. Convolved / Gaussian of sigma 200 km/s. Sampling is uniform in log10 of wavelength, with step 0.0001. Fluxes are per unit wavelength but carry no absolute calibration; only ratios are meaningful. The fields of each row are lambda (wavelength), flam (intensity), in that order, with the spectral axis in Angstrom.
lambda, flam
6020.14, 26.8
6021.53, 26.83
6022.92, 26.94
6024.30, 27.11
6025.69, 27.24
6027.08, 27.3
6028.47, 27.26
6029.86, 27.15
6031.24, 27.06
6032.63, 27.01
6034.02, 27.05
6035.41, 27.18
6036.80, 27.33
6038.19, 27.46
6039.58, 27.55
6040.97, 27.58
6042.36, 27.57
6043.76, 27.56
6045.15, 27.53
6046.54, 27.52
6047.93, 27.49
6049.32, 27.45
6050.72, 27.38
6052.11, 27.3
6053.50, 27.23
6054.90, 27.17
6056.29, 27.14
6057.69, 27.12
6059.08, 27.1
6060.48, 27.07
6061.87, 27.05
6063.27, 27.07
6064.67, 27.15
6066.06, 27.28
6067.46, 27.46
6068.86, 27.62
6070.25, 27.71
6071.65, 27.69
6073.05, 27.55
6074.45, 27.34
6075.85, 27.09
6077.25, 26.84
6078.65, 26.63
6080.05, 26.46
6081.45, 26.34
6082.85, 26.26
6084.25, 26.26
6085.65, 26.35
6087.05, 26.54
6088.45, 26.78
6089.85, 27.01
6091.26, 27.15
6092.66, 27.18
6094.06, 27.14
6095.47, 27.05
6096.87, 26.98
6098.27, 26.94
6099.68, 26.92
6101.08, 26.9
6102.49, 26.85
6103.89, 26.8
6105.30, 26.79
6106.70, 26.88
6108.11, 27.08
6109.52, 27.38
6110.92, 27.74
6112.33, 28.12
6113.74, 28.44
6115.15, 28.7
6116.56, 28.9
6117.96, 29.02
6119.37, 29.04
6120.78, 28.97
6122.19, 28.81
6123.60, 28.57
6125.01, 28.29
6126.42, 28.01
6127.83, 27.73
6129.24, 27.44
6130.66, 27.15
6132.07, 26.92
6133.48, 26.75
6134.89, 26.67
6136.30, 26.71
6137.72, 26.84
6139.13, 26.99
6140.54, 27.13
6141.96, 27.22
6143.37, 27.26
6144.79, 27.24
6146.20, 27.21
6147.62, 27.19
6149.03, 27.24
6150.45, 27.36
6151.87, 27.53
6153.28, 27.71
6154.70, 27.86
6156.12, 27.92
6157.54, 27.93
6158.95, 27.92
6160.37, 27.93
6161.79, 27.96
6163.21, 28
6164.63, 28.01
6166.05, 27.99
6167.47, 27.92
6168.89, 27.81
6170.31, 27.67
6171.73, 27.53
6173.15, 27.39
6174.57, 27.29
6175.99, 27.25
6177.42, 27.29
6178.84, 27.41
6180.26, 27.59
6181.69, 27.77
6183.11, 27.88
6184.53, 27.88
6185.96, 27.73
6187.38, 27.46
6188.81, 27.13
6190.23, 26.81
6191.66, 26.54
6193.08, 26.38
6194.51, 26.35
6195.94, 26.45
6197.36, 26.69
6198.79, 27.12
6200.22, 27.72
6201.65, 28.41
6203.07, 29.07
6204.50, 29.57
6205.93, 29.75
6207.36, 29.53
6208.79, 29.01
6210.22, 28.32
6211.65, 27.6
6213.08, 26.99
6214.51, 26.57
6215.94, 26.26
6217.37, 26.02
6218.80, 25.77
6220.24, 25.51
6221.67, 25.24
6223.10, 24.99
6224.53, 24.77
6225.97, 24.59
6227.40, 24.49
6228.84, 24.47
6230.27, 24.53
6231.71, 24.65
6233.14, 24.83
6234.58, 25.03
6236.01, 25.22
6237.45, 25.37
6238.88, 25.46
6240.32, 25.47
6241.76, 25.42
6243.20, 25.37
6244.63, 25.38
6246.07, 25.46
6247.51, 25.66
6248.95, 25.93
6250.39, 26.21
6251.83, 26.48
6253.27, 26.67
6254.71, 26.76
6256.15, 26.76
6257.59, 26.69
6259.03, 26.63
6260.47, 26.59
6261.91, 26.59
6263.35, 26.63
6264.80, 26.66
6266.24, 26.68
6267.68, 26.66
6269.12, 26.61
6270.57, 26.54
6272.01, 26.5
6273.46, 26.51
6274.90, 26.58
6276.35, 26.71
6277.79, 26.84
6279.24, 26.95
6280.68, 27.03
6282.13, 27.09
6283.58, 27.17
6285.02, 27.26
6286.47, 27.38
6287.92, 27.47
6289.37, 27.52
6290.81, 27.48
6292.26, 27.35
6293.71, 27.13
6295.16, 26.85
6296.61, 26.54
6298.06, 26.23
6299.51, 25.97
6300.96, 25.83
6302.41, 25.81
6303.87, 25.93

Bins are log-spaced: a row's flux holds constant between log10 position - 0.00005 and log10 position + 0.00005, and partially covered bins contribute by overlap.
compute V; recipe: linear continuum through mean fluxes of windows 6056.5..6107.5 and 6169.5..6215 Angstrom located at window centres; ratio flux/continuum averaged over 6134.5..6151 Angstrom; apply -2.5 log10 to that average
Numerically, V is 0.010 mag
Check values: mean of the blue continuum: 27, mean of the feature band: 27.1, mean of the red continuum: 27.6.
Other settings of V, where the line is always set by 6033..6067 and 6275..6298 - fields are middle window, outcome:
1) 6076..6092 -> 0.03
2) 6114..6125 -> -0.06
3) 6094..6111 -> 0.01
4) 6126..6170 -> -0.01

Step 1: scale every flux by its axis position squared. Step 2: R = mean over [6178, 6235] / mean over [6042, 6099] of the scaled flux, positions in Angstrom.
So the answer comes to 1.03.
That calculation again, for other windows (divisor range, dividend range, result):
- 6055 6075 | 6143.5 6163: 1.04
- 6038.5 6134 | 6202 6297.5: 1.02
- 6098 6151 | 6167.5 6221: 1.02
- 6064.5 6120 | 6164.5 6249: 1.02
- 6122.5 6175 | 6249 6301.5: 1.01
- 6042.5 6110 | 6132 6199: 1.04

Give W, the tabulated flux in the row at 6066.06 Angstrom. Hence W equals 27.28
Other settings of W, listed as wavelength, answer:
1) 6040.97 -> 27.58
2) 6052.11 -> 27.3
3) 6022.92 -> 26.94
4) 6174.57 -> 27.29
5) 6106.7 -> 26.88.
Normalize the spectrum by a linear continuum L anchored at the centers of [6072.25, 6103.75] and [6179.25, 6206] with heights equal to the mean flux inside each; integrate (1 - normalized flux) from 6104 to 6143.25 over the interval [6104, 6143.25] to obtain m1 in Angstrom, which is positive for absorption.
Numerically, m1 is -0.89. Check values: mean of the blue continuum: 26.8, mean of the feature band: 27.7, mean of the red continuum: 27.5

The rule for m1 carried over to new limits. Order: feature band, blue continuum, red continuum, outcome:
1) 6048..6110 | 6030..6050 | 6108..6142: 1.22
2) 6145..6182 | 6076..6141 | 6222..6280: -1.19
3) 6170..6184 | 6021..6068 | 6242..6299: -0.32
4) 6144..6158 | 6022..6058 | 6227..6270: -0.52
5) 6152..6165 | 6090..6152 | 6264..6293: -0.26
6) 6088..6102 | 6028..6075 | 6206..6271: 0.02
